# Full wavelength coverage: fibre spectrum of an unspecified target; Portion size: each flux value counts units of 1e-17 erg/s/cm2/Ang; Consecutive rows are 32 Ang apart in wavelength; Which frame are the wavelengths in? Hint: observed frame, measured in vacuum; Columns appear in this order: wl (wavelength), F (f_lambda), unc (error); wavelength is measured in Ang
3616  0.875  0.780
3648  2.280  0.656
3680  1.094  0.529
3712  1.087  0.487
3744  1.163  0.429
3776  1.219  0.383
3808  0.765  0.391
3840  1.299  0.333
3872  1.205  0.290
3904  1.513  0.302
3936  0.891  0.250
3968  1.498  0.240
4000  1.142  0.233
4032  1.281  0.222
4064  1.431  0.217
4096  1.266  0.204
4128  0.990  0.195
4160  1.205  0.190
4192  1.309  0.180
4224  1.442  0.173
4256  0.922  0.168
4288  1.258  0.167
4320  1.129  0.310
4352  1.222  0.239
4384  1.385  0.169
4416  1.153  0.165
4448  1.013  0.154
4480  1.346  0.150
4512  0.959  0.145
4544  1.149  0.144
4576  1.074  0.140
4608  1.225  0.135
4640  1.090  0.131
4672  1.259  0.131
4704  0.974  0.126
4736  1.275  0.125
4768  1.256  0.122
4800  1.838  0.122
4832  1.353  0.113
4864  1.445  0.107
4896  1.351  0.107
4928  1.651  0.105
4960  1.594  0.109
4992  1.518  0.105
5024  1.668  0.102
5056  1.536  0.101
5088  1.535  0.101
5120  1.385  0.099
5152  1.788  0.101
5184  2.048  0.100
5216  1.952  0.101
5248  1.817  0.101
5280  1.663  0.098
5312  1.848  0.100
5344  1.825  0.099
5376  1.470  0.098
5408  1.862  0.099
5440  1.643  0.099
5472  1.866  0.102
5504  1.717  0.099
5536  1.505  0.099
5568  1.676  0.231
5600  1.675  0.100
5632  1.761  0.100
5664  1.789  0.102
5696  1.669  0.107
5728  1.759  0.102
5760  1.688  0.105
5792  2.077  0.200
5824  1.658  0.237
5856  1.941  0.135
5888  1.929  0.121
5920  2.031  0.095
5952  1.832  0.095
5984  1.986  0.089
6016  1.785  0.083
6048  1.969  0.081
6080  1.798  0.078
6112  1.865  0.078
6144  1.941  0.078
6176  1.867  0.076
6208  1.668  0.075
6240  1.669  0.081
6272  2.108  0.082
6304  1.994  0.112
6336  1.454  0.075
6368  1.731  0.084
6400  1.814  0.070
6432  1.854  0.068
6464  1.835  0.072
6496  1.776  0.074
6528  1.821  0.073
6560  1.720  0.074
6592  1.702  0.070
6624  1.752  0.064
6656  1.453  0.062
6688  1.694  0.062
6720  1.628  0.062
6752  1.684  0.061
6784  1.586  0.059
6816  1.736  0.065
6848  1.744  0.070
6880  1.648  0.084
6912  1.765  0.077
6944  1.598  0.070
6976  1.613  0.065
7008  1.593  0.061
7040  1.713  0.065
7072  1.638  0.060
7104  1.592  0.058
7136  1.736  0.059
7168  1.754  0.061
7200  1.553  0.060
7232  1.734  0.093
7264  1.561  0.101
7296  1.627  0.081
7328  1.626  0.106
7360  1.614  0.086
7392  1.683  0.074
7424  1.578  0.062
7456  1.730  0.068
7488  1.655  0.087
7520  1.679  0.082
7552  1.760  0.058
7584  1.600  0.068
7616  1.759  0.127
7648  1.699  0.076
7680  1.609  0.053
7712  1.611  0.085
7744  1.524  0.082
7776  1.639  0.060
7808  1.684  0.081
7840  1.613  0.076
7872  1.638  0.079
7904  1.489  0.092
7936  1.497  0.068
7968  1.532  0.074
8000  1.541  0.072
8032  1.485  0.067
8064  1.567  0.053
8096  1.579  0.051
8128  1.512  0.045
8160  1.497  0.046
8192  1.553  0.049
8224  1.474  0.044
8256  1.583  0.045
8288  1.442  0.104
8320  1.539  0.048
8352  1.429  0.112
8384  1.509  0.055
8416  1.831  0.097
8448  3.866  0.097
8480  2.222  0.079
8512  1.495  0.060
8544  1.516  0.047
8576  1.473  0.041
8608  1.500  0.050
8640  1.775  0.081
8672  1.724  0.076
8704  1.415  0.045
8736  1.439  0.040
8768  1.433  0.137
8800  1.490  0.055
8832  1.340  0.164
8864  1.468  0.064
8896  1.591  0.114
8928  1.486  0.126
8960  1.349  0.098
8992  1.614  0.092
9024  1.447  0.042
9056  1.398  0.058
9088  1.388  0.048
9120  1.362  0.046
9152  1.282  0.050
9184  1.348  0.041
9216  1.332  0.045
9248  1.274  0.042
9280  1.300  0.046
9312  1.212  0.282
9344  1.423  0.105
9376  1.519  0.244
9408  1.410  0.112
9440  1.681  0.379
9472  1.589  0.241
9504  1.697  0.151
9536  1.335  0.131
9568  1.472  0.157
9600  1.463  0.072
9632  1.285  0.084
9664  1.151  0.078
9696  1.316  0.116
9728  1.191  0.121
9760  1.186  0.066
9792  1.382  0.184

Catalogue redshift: 0.29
